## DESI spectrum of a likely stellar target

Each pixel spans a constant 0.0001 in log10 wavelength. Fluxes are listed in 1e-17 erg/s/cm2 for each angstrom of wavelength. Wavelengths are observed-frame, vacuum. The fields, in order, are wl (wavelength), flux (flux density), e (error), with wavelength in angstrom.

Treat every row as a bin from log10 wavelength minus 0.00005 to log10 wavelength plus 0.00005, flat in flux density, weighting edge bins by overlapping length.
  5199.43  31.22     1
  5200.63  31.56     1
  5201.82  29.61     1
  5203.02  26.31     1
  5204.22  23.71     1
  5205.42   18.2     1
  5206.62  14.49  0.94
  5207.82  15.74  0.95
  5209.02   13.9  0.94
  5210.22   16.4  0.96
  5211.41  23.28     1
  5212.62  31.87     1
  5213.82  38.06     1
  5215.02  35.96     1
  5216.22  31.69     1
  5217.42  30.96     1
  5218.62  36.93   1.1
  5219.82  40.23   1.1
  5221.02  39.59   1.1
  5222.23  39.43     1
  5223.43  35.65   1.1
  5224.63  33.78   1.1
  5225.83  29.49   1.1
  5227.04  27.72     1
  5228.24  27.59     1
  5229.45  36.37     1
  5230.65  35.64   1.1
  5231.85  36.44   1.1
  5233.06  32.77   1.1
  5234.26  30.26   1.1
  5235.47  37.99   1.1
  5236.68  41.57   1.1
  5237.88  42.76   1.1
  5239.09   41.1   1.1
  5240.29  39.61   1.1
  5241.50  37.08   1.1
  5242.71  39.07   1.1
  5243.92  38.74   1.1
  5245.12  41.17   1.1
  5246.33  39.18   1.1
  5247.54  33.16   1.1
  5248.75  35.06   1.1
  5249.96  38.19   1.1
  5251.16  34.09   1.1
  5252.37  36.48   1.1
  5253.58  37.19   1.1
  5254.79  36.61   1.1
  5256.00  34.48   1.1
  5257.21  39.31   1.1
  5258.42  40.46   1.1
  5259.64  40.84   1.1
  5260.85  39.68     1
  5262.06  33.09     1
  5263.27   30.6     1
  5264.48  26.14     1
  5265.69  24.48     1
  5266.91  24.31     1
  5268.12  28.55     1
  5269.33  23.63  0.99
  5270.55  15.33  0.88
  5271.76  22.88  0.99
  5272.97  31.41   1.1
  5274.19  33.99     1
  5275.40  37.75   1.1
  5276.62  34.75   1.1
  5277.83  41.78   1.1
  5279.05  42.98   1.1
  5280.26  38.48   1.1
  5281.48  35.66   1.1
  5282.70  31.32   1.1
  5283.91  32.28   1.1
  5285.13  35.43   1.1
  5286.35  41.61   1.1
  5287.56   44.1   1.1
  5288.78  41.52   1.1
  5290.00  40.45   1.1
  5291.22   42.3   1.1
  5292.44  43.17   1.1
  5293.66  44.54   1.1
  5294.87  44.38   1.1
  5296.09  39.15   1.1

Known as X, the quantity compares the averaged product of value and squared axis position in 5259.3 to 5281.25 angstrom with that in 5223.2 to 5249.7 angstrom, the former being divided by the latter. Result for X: 0.9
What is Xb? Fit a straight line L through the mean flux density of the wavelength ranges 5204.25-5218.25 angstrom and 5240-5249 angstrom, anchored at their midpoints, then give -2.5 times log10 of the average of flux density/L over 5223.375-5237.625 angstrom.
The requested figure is -0.05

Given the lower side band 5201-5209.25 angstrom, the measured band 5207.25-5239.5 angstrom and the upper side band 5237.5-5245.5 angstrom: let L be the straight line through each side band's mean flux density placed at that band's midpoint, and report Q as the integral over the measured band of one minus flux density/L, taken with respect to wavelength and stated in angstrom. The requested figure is -2.5 angstrom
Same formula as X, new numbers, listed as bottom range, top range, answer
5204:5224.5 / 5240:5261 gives 1.33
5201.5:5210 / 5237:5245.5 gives 2.05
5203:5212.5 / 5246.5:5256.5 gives 1.90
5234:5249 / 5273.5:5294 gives 1.03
